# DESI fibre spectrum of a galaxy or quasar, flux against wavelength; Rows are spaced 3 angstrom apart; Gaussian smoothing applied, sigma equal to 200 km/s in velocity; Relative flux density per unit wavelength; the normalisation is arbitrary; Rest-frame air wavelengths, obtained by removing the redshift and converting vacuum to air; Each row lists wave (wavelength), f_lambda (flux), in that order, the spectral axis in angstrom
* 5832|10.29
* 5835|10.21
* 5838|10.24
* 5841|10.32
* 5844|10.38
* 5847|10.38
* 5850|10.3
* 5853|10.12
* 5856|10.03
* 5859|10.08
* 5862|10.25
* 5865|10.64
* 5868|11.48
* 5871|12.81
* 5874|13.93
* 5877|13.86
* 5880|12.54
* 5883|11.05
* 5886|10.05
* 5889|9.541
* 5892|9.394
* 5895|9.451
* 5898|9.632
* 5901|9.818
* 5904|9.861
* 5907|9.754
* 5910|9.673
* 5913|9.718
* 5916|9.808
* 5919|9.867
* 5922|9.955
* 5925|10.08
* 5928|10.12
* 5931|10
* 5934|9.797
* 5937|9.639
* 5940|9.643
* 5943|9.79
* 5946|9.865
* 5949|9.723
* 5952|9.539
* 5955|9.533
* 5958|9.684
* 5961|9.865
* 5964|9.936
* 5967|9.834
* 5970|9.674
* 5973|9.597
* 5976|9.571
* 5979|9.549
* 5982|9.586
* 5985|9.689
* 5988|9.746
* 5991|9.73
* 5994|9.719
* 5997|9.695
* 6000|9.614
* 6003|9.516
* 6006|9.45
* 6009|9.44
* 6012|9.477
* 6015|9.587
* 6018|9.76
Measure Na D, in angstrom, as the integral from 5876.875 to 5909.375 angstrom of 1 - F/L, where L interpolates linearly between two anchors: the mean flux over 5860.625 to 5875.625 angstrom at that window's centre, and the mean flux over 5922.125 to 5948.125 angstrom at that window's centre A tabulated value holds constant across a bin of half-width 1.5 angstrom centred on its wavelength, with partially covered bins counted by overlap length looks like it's 2.46 angstrom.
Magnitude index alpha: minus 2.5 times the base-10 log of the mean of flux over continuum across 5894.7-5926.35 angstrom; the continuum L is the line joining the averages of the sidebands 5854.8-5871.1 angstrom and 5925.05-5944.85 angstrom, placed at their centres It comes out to 0.038 mag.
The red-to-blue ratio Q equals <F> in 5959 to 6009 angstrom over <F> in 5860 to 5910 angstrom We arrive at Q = 0.9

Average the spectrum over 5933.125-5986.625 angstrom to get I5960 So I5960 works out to 9.69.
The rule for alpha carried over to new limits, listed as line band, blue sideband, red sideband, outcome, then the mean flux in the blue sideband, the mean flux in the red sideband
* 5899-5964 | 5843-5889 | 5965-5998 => 0.06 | 11.1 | 9.68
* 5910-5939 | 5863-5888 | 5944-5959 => 0.06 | 12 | 9.67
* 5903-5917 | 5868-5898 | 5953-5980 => 0.11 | 11.3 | 9.69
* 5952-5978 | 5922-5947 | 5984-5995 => 0.01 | 9.87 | 9.72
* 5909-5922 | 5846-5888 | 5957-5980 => 0.08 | 11.2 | 9.72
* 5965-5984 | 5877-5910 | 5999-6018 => 0.01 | 10.3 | 9.53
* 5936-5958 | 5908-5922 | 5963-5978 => 0.01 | 9.79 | 9.71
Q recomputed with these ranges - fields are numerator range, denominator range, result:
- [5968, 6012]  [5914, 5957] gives 0.98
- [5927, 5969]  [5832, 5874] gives 0.92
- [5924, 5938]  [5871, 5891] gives 0.84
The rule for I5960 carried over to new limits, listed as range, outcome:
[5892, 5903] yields 9.61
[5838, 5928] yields 10.5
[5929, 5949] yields 9.79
